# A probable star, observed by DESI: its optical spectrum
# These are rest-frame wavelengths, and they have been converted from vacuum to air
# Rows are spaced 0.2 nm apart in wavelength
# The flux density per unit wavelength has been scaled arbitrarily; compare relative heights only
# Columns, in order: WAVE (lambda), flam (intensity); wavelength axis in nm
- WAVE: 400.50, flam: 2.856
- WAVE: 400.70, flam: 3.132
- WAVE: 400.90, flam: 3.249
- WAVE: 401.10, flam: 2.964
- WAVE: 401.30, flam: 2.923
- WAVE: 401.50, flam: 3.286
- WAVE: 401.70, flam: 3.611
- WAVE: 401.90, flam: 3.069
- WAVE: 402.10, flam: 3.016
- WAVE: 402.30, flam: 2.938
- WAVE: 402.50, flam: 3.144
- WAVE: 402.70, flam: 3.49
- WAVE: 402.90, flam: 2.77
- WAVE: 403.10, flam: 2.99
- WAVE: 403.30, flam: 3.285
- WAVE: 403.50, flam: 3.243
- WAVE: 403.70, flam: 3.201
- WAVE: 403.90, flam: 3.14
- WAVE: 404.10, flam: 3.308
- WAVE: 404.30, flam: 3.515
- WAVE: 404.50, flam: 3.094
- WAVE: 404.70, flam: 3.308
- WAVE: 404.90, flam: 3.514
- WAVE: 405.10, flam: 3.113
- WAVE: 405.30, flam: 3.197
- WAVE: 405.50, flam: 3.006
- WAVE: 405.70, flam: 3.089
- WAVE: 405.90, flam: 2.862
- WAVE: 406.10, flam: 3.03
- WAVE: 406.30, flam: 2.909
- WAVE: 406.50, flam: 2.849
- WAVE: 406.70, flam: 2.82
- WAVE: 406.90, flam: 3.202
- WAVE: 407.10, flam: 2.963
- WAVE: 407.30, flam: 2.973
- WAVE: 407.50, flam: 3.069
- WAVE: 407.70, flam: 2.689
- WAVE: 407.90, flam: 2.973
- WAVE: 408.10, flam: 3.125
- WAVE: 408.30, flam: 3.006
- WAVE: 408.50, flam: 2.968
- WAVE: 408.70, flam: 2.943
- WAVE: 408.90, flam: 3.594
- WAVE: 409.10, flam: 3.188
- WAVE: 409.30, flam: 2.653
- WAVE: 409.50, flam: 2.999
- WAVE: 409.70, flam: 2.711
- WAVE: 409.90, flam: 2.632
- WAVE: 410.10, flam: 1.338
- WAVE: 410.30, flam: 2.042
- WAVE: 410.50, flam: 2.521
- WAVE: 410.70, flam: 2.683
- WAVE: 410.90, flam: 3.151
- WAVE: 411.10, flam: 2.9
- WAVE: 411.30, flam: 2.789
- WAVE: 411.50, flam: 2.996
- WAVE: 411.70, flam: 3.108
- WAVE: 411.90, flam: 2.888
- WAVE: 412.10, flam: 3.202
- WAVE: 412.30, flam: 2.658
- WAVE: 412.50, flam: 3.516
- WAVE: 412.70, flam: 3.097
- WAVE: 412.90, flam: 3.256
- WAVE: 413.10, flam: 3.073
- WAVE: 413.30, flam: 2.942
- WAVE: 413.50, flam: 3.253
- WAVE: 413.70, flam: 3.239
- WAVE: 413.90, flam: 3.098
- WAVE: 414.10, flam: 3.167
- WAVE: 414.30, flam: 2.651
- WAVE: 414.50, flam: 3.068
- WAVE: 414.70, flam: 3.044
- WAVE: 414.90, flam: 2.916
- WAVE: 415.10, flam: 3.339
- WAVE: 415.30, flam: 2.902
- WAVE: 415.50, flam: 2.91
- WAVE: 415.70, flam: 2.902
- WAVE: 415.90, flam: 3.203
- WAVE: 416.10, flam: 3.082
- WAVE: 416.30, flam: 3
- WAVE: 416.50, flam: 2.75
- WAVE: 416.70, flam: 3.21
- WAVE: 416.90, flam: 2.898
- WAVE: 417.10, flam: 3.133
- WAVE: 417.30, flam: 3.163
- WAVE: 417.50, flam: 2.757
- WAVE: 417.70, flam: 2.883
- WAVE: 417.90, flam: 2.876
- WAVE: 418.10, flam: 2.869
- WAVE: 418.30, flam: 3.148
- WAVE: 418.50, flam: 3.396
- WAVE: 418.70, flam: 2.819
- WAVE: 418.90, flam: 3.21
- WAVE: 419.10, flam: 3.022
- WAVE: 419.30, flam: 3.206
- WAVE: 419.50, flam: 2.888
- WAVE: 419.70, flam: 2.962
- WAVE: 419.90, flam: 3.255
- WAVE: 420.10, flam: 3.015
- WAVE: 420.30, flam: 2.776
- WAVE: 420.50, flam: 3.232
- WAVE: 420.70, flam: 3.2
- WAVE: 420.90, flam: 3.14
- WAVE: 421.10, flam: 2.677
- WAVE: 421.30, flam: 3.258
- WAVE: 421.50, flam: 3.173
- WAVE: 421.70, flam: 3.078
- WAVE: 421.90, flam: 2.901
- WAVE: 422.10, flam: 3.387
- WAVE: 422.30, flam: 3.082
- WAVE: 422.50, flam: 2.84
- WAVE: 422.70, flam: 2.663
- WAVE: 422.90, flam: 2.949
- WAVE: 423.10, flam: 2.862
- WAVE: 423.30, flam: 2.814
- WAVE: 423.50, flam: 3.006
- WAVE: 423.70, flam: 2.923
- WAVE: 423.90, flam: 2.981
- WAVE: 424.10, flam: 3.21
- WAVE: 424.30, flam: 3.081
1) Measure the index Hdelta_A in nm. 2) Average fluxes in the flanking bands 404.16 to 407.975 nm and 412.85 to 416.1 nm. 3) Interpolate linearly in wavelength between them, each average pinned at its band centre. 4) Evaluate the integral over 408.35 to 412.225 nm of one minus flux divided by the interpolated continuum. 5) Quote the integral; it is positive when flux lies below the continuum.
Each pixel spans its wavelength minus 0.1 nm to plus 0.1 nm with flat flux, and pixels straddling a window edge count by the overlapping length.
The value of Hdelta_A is 0.32 nm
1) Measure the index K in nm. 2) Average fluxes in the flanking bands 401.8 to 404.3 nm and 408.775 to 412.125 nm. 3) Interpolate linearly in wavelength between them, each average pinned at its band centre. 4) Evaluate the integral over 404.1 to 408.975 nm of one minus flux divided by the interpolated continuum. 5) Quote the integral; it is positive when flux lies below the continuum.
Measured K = -0.17 nm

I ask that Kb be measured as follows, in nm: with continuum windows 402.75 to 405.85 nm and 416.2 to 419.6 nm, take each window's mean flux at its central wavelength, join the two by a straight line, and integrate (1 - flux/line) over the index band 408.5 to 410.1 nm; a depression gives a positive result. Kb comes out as 0.13 nm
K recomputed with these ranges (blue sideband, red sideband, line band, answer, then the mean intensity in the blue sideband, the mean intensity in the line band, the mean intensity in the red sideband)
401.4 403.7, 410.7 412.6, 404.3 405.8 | -0.04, 3.17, 3.21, 3.01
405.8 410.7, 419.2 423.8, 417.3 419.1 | -0.02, 2.83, 3.01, 3.01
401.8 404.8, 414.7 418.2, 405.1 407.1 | 0.08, 3.17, 3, 2.99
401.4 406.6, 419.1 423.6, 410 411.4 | 0.28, 3.15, 2.49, 3.02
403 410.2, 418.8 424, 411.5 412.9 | -0.03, 3.01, 3.09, 3.02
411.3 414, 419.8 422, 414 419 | 0.11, 3.09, 3.01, 3.06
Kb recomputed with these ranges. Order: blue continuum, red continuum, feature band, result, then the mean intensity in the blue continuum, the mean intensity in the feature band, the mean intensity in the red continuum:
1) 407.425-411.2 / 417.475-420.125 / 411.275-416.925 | -0.25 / 2.8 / 3.05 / 3.03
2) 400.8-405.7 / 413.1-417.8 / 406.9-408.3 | 0.06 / 3.18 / 2.99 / 3.02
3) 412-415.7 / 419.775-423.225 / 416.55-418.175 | 0.04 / 3.07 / 2.97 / 3.03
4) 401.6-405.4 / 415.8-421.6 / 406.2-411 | 0.49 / 3.21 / 2.83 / 3.04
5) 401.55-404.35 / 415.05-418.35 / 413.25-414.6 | -0.01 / 3.19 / 3.06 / 2.99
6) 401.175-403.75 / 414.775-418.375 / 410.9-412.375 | 0.05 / 3.15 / 2.95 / 3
